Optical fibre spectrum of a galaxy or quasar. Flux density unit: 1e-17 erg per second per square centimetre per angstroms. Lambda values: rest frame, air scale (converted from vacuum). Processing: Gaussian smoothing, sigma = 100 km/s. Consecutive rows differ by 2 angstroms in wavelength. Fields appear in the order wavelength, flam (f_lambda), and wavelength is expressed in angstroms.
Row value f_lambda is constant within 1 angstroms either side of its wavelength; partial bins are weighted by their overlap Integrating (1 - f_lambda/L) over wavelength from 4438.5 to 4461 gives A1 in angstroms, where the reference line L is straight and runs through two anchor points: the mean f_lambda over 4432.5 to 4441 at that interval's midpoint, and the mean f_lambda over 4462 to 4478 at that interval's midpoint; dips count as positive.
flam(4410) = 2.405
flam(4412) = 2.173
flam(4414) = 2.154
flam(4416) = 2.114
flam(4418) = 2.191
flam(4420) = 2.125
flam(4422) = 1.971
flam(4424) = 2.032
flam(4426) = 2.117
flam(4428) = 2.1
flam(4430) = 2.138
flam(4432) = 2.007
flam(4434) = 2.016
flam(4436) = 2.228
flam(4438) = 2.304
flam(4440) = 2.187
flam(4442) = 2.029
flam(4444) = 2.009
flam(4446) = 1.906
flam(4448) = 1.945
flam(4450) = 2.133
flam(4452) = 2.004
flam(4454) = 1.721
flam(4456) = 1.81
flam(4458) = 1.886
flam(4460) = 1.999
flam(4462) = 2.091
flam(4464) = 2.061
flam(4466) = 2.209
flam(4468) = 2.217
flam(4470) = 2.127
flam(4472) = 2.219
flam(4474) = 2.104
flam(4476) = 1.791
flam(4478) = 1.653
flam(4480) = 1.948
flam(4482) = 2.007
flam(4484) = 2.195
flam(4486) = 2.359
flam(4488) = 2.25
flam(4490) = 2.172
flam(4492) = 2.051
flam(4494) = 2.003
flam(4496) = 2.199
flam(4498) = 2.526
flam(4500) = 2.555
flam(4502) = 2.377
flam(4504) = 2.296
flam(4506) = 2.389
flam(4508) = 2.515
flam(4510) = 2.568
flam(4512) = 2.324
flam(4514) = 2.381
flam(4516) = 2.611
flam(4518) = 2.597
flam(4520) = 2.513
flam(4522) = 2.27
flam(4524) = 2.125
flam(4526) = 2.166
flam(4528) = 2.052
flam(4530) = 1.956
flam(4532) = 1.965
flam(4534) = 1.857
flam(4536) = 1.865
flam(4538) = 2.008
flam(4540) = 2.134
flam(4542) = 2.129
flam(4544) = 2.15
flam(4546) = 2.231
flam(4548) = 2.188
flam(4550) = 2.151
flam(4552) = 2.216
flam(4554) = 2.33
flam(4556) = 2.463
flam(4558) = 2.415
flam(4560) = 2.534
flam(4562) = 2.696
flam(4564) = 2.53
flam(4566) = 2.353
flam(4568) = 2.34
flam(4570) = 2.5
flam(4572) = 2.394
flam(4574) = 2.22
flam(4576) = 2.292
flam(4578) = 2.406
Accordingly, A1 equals 1.7 angstroms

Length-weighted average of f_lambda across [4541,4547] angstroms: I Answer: 2.17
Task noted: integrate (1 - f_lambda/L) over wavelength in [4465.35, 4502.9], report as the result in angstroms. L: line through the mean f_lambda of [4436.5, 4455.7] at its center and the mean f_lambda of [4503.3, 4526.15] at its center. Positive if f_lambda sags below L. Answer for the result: 1.4 angstroms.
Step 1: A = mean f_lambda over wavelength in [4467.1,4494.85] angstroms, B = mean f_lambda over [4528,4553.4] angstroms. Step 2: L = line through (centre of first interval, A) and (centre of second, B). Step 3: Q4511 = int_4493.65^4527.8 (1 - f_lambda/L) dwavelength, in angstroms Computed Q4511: -4.9 angstroms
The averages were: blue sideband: 2.08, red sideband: 2.07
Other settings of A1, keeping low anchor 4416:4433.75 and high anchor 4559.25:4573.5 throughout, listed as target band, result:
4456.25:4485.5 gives 2.3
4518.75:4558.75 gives 3.9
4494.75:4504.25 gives -0.4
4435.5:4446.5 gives 0.1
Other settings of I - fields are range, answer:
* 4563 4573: 2.42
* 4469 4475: 2.15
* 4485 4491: 2.26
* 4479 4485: 2.05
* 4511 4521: 2.49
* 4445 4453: 2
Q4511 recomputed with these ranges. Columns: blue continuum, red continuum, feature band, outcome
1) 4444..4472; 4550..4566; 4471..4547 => 0.89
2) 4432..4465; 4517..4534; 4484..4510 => -2.31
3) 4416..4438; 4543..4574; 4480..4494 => 0.48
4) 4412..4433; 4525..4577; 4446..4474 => 1.42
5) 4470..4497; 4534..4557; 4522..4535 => 0.57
